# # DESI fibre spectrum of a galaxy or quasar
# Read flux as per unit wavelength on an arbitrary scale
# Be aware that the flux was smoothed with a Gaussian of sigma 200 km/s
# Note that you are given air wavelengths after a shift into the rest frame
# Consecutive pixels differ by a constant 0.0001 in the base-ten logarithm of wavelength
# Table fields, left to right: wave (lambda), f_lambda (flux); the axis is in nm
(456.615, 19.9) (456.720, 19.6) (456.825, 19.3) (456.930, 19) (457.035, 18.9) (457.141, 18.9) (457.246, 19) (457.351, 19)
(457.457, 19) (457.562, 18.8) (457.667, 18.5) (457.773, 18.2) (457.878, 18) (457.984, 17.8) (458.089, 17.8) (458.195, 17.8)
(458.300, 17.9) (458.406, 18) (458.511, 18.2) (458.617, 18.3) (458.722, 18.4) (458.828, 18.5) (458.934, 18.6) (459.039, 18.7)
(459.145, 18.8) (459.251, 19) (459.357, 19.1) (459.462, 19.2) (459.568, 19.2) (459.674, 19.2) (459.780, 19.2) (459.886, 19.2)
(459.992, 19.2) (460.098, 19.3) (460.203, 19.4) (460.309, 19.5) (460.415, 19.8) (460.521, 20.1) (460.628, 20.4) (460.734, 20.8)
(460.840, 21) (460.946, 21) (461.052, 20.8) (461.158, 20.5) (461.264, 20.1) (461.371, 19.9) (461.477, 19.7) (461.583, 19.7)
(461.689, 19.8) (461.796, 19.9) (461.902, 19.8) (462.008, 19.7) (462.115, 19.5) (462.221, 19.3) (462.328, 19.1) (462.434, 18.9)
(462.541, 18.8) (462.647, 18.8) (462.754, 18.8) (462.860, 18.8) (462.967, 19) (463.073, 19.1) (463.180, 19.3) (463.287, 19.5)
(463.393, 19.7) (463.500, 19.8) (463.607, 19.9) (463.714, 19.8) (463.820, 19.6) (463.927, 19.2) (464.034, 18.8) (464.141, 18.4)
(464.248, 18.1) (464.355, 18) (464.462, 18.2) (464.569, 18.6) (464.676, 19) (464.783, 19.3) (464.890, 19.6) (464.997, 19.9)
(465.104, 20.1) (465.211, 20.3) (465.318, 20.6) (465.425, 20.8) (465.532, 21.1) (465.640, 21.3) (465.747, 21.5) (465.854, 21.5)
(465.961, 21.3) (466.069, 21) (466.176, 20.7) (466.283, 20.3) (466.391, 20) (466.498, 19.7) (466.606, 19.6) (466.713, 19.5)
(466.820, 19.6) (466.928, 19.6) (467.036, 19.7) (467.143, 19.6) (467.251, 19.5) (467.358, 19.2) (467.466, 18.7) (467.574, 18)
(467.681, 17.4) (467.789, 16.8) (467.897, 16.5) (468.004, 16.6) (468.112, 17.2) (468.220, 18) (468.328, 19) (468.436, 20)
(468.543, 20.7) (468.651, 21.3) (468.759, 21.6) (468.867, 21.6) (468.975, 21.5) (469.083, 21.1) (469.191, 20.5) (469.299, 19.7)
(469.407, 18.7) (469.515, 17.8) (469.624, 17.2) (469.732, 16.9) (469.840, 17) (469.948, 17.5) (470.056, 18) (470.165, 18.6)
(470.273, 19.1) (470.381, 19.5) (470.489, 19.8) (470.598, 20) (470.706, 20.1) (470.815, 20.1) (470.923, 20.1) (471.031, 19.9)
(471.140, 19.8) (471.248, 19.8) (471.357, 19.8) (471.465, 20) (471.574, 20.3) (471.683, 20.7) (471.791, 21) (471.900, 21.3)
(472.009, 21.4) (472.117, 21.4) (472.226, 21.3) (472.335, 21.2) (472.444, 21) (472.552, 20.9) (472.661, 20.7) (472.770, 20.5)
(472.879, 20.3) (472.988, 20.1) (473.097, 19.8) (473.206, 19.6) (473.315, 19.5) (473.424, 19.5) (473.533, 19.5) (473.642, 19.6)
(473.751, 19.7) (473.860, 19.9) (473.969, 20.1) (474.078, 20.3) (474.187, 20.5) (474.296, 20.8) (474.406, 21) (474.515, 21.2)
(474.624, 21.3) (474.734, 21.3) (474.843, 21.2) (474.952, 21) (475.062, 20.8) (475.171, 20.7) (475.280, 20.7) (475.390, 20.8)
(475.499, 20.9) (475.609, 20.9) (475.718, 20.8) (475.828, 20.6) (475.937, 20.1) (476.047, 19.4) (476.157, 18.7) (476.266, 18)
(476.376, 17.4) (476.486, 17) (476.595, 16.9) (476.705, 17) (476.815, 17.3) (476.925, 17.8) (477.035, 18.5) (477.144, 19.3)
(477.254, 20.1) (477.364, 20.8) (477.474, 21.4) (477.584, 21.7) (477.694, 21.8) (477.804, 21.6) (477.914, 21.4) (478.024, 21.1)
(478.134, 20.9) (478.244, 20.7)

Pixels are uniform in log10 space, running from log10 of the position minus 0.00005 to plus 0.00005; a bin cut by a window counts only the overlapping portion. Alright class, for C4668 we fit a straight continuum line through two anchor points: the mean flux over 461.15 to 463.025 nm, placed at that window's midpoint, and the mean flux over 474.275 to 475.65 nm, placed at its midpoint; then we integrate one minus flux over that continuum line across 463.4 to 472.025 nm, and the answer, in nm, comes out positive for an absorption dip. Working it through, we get 0.24 nm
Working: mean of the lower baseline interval 19.4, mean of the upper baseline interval 21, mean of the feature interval 19.5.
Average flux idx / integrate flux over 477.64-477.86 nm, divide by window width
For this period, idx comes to 21.7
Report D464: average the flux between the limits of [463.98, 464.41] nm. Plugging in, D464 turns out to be 18.3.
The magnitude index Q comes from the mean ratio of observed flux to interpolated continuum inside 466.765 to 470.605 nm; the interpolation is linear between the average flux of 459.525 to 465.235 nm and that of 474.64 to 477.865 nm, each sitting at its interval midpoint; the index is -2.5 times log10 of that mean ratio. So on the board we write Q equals 0.038 mag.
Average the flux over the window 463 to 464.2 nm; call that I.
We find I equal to 19.4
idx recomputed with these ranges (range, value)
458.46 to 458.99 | 18.4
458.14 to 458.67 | 18.1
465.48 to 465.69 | 21.1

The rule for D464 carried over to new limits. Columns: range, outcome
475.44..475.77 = 20.9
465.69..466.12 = 21.3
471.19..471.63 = 20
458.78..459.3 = 18.7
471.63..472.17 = 21.2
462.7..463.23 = 19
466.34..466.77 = 19.7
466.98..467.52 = 19.3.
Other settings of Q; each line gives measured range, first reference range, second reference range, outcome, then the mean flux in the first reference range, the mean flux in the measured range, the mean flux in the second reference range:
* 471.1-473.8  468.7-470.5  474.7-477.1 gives -0.06 mag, 19.2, 20.4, 19.4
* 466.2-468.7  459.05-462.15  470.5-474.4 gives 0.06 mag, 19.7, 19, 20.3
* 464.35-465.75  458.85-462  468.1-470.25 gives -0.02 mag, 19.7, 19.9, 19.2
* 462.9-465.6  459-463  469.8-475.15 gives 0.02 mag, 19.6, 19.4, 20.2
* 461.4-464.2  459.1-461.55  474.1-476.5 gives 0.03 mag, 19.8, 19.3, 20.3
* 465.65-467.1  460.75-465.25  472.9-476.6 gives -0.04 mag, 19.5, 20.3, 20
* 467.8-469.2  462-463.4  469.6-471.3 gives -0.03 mag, 19.1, 19.6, 19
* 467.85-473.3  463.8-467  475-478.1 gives 0.00 mag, 19.8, 19.7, 19.8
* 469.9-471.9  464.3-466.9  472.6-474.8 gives 0.03 mag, 20.1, 19.7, 20.3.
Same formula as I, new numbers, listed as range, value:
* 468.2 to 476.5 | 20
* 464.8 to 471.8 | 19.6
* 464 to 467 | 19.9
